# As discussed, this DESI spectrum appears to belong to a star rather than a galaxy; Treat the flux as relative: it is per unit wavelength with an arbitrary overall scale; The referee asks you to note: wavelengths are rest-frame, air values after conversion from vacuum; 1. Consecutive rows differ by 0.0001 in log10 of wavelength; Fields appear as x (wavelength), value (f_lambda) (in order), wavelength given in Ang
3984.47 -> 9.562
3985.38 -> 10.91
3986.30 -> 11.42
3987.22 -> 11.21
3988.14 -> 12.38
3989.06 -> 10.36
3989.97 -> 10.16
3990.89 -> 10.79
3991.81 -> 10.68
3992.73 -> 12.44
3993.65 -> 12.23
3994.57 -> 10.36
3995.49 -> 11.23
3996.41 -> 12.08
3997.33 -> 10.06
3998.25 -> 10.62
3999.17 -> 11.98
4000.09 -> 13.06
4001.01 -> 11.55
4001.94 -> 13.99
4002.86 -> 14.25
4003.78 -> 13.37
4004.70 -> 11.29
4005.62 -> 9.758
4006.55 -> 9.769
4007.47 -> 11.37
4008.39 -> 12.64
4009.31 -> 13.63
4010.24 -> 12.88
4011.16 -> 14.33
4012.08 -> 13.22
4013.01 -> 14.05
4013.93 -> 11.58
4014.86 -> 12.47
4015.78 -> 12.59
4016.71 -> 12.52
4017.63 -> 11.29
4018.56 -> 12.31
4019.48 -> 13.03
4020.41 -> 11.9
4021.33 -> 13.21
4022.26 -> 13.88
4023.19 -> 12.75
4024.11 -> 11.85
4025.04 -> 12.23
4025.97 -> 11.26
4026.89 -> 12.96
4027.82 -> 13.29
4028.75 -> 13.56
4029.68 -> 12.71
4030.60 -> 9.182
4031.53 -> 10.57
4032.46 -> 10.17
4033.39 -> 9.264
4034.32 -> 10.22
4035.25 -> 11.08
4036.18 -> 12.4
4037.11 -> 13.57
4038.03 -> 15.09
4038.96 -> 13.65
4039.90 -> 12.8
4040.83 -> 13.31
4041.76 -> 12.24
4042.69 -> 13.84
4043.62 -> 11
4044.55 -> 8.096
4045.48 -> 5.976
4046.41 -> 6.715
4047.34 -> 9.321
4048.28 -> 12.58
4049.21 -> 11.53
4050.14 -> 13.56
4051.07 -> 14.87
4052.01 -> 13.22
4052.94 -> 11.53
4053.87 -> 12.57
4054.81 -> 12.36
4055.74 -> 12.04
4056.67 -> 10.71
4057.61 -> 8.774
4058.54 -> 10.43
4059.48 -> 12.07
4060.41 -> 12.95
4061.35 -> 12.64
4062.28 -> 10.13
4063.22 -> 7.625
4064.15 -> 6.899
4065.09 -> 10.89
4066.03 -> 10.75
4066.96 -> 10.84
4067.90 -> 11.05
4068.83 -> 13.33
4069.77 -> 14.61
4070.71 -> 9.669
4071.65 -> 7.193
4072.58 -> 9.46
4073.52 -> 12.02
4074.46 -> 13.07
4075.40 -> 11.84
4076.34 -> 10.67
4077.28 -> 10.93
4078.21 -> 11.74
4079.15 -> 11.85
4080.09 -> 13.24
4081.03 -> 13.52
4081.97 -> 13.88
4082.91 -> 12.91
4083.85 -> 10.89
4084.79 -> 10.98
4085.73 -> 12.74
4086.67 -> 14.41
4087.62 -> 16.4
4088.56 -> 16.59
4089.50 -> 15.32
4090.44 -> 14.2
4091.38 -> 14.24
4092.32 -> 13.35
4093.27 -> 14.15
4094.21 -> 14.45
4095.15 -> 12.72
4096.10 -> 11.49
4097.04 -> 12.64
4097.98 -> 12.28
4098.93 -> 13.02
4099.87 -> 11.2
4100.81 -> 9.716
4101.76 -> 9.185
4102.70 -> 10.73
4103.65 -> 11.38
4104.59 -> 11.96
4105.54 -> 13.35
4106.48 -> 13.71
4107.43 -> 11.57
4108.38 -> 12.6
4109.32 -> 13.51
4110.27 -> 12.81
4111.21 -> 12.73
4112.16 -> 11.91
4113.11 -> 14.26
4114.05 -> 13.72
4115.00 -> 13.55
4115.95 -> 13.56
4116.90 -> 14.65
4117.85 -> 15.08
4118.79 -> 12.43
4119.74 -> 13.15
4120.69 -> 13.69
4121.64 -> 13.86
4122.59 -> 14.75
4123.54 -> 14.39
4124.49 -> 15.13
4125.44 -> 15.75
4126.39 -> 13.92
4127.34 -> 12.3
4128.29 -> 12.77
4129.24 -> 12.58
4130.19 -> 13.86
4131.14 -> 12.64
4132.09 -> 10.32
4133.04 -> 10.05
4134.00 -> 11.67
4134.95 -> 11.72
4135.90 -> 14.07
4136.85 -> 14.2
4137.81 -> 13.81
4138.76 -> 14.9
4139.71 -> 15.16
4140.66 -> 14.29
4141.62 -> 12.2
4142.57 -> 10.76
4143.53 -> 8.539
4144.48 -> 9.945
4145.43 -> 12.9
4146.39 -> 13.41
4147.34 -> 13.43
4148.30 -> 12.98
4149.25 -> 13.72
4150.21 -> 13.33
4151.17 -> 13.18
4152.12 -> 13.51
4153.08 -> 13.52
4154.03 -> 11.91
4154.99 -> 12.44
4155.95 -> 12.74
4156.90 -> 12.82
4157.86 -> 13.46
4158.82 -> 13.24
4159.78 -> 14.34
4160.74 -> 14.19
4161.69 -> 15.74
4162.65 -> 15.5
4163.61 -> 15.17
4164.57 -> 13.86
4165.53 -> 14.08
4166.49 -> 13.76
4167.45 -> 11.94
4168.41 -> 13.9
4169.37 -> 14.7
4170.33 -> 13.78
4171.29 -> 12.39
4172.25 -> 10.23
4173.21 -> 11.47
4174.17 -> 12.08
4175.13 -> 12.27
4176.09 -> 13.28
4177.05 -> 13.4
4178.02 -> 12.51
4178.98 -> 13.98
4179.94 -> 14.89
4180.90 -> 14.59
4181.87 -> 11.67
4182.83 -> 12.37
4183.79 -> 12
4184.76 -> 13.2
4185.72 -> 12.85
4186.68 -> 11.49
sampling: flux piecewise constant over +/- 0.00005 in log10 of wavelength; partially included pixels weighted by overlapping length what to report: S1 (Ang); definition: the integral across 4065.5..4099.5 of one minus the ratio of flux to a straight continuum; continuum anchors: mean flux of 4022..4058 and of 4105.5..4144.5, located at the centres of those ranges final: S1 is -0.4 Ang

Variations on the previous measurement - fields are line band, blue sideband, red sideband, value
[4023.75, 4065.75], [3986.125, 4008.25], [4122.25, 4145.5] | 2.07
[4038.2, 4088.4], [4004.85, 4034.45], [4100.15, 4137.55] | 3.39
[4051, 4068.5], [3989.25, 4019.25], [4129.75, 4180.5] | 1.82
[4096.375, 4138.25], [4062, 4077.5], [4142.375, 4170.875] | -2.74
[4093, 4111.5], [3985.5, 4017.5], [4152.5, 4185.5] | 0.73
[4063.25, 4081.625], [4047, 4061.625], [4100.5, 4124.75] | 1.66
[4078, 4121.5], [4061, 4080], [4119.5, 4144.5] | -4.04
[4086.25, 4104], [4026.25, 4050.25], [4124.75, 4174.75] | -1.10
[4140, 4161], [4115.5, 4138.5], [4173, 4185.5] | 0.62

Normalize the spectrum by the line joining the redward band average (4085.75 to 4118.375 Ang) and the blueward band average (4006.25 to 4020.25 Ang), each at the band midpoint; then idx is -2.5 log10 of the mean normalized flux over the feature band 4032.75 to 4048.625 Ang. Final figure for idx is 0.136 mag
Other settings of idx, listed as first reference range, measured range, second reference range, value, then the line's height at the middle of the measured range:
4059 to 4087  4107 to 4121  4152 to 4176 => -0.08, 12.3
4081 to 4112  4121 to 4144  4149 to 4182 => 0.00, 13.1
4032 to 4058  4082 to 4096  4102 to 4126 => -0.09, 12.7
